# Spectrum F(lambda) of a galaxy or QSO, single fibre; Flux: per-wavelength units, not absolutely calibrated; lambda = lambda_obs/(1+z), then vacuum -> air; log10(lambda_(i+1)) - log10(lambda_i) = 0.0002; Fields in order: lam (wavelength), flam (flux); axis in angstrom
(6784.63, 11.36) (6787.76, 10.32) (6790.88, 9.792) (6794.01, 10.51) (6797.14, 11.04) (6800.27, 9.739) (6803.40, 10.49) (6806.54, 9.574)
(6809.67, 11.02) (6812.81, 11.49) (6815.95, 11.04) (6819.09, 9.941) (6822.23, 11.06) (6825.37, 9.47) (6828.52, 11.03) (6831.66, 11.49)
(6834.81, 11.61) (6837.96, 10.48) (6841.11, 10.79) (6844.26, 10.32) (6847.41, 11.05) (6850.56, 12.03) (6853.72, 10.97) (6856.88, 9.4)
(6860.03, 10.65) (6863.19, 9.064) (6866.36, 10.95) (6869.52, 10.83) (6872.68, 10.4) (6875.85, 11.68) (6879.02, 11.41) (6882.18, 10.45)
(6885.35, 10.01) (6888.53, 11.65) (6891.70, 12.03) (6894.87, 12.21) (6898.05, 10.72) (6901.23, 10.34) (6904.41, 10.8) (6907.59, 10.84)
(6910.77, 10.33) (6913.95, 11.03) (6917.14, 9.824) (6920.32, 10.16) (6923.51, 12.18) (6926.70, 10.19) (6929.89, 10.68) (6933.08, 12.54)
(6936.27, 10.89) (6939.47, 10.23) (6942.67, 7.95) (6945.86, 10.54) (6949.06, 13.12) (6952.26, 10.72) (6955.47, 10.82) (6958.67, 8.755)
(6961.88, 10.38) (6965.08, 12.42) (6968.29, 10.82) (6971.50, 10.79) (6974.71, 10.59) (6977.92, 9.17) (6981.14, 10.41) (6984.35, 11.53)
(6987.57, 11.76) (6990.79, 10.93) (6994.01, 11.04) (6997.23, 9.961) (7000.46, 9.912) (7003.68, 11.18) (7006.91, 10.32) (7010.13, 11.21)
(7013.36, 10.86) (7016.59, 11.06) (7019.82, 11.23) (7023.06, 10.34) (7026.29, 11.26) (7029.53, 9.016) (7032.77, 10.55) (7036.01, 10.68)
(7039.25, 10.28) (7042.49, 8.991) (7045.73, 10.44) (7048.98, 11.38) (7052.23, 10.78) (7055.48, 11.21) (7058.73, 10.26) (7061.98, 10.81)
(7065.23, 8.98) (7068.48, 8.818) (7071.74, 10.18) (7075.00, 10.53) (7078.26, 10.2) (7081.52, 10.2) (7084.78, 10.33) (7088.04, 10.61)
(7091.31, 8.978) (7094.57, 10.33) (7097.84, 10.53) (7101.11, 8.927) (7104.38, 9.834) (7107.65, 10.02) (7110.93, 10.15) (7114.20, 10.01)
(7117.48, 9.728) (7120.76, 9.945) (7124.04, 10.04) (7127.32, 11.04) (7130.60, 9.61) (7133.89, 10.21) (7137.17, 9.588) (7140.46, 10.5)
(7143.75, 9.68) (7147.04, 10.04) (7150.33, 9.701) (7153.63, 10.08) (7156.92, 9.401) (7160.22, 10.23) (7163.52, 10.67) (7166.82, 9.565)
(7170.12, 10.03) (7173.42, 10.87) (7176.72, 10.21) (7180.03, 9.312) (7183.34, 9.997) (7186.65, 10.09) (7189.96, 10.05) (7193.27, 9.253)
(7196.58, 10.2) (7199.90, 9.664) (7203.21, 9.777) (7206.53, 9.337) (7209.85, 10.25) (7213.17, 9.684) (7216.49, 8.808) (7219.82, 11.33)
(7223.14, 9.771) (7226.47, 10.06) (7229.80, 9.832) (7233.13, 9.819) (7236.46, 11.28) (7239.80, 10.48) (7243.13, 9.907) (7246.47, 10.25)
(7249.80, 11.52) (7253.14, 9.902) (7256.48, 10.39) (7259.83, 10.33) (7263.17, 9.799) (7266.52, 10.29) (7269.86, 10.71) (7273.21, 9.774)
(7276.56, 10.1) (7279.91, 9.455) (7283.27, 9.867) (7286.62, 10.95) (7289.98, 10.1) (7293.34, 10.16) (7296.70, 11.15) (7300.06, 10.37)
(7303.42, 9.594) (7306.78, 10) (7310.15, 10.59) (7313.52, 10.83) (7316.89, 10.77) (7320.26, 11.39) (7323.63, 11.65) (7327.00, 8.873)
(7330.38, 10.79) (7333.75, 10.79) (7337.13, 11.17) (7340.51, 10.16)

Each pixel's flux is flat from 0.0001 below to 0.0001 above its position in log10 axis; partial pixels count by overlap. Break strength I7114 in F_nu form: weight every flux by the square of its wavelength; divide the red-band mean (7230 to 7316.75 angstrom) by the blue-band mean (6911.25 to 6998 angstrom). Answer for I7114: 1.1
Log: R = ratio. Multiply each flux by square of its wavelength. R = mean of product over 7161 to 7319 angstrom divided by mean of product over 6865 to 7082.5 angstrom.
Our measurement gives 1.0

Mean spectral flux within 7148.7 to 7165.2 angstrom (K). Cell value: 10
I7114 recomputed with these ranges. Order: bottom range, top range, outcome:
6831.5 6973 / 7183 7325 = 1.05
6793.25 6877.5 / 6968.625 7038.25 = 1.05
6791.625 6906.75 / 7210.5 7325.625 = 1.08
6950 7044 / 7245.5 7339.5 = 1.07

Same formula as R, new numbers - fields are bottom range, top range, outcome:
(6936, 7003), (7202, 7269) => 1.03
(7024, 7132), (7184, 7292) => 1.04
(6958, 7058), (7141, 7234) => 0.98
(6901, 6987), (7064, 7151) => 0.98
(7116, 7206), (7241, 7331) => 1.07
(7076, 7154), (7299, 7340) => 1.12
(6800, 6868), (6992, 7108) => 1.03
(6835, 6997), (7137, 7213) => 0.99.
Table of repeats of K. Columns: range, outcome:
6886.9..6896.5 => 11.9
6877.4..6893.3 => 11.1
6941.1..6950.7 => 10.6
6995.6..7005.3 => 10.3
